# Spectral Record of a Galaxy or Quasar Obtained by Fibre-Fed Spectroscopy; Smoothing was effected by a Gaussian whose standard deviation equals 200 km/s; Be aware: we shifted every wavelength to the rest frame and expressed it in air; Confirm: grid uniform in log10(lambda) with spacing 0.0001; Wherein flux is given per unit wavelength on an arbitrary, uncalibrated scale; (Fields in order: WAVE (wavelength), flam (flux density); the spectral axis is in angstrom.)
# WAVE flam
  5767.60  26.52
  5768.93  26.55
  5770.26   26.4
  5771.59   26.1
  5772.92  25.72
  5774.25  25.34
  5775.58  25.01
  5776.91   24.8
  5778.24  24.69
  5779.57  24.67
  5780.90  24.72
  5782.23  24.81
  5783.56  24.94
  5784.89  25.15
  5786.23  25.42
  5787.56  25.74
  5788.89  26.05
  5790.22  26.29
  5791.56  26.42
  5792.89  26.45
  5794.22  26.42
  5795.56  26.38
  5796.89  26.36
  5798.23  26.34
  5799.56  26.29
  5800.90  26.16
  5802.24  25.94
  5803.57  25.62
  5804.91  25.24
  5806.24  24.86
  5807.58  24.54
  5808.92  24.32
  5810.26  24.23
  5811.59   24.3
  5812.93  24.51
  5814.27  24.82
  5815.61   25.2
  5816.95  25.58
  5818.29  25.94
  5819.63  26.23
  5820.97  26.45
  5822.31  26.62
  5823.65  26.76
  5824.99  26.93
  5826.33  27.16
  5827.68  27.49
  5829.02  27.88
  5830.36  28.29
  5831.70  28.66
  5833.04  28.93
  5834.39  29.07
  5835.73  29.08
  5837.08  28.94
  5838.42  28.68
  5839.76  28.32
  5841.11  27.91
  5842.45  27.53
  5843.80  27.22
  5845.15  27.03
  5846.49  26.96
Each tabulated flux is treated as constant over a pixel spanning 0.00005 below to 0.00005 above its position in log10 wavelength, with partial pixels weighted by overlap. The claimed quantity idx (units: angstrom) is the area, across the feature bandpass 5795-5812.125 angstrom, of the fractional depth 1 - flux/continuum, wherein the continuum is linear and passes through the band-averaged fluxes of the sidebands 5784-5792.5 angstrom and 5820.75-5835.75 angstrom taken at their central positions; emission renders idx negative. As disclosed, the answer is 0.7 angstrom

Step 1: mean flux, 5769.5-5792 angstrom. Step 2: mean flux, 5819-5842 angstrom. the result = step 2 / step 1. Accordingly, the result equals 1.10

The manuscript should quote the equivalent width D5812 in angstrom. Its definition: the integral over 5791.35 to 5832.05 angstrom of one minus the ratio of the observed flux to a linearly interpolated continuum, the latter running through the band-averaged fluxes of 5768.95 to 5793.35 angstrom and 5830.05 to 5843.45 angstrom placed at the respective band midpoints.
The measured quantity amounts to 1.7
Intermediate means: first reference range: 25.5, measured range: 26.1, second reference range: 28.5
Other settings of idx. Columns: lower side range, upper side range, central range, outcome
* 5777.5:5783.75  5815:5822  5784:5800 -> -0.62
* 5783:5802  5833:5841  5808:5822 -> 1.13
